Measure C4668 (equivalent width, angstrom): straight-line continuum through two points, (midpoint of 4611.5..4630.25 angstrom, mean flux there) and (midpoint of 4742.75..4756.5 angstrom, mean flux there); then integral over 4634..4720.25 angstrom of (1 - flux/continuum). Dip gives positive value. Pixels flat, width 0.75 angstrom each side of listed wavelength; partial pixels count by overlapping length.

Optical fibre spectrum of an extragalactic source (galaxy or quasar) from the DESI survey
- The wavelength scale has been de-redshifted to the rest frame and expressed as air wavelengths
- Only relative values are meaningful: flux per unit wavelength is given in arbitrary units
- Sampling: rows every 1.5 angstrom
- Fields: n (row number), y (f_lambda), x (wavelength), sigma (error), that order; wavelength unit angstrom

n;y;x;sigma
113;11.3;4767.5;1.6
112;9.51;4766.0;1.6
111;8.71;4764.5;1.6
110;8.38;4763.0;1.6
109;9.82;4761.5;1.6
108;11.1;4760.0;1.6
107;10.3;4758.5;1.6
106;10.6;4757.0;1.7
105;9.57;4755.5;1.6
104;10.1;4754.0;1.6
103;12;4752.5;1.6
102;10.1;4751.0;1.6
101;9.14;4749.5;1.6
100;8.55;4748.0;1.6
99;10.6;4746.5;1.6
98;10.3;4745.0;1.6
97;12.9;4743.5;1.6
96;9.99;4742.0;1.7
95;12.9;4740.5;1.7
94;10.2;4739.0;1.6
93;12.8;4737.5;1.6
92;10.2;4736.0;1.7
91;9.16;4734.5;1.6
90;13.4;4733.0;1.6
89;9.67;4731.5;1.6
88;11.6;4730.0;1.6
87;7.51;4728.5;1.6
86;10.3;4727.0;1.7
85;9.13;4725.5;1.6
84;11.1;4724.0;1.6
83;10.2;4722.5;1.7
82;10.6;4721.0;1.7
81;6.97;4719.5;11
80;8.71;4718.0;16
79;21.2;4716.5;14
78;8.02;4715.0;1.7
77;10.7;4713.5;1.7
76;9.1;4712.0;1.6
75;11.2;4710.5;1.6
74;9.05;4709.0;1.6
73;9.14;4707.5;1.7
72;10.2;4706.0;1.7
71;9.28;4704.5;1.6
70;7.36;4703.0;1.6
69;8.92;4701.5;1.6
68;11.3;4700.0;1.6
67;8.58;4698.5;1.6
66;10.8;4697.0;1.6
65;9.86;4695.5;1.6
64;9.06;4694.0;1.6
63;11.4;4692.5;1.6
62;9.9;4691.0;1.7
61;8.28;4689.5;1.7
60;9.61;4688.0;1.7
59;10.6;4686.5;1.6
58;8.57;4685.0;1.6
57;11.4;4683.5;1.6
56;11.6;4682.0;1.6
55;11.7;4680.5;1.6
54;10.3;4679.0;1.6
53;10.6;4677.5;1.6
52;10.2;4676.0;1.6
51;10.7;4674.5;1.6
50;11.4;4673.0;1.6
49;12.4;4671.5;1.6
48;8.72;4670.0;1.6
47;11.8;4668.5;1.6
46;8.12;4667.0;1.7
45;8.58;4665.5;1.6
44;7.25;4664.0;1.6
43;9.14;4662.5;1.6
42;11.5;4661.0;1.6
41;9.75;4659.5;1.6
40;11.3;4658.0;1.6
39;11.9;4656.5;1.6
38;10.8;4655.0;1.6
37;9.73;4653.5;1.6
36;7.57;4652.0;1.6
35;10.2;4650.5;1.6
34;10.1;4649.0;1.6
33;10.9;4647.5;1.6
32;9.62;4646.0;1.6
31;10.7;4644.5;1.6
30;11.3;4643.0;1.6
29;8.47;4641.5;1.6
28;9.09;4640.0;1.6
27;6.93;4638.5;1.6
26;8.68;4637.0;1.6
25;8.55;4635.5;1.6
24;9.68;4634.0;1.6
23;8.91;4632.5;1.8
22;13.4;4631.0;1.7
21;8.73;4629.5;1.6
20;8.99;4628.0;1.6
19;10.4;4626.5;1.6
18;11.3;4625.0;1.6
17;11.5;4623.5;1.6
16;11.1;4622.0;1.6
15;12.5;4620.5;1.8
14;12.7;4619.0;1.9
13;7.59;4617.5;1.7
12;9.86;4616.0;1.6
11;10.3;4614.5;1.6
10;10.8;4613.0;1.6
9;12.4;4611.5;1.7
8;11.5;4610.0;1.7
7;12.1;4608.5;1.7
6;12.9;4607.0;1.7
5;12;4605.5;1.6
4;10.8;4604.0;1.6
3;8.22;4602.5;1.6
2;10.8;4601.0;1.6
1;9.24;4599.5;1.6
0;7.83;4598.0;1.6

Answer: 4.1 angstrom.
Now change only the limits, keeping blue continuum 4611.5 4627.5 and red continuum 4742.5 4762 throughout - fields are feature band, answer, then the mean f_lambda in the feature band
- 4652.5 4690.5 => 1.6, 10.2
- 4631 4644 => 1.9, 9.24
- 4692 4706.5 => 1.3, 9.64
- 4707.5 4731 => 0.4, 10.3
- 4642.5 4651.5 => 0.3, 10.4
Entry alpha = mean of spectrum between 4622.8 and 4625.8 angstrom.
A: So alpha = 11.4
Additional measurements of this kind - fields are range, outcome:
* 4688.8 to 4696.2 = 9.71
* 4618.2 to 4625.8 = 11.8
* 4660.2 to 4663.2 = 10.3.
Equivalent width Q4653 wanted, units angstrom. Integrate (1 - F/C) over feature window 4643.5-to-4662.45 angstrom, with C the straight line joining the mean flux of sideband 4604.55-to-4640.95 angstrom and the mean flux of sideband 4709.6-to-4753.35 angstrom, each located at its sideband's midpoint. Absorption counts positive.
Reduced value 0.4 angstrom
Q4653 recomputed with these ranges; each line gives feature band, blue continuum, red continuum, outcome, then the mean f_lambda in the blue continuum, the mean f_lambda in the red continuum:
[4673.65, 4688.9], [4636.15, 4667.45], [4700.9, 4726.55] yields -1.07 angstrom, 9.61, 10.1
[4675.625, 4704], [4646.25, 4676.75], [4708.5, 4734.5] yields 0.77 angstrom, 10.1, 10.5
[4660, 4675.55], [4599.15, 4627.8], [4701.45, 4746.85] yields 1.05 angstrom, 10.9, 10.4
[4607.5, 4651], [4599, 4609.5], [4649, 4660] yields 1.07 angstrom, 10.9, 10.2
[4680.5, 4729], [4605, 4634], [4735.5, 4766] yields 2.57 angstrom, 11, 10.4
